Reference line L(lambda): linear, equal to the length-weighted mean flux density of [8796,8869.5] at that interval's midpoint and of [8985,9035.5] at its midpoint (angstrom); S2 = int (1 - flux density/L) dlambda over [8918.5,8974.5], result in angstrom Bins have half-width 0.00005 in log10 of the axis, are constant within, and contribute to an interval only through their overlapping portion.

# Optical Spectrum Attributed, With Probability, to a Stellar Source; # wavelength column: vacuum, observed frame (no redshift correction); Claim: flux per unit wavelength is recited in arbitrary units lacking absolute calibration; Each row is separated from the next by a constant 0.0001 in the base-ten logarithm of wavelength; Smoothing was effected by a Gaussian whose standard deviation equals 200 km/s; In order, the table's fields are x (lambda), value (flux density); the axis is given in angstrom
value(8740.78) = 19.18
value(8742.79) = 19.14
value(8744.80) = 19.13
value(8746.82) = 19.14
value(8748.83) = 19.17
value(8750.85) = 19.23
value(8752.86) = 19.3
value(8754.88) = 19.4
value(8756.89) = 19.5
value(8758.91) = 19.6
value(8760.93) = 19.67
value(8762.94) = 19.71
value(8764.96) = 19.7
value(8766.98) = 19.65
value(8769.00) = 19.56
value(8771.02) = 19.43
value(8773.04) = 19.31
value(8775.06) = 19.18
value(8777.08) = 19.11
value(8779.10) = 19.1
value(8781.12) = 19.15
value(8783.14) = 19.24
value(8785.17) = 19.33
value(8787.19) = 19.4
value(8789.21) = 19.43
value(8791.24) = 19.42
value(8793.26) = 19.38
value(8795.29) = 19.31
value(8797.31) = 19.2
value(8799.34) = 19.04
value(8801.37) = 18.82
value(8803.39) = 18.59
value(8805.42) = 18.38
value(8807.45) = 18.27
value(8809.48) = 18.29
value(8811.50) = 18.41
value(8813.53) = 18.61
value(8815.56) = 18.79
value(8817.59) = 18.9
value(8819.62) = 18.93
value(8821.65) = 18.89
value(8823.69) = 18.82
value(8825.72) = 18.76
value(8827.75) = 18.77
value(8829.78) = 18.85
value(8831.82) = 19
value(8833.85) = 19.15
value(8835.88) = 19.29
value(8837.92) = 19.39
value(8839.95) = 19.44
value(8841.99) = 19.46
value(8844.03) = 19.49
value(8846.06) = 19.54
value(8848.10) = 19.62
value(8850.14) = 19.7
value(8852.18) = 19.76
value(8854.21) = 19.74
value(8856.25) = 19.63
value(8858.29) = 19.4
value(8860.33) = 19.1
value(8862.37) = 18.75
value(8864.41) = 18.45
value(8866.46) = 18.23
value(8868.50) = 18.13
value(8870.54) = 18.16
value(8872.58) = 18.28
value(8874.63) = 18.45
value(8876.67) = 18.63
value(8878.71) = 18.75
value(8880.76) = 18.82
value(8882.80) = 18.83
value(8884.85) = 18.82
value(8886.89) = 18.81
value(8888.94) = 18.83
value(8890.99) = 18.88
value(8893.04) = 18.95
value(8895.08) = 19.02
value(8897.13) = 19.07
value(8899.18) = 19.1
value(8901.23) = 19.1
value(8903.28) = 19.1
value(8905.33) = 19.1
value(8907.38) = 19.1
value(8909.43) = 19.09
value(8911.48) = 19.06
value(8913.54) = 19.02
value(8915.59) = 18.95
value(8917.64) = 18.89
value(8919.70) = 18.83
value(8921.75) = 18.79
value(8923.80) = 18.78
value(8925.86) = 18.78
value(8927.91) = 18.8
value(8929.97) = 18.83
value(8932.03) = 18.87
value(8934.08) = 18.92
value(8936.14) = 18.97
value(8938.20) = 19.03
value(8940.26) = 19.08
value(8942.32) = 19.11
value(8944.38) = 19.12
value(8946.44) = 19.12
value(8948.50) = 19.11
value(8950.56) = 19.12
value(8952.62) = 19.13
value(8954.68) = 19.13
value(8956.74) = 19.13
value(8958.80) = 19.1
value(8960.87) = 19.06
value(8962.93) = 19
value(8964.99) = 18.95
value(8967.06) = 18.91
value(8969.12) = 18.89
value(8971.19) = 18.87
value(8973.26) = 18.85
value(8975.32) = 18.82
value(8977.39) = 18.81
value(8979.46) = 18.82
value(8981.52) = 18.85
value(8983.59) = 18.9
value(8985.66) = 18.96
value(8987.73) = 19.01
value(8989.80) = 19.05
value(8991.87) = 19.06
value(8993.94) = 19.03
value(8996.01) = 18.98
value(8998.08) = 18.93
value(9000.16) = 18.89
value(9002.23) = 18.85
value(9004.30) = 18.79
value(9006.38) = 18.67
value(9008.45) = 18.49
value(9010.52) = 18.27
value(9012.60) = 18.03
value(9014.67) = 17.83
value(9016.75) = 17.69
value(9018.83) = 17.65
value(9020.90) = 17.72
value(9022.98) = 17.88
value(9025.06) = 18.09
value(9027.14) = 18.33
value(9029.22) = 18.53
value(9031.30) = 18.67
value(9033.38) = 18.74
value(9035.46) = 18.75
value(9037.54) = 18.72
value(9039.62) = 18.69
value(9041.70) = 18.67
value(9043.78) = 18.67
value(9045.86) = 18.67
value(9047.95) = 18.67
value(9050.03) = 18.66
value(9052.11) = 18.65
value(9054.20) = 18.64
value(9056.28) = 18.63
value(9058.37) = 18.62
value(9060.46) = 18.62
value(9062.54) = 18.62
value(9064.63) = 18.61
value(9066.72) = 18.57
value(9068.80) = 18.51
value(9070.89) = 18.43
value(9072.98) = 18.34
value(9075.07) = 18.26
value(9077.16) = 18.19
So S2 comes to -0.9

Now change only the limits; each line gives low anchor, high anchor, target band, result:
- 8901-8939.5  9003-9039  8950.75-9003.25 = -1.09 angstrom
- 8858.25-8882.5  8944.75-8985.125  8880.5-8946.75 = -0.70 angstrom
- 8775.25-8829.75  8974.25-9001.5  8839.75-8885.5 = -0.15 angstrom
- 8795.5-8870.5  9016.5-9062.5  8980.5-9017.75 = -0.22 angstrom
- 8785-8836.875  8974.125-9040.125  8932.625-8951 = -0.36 angstrom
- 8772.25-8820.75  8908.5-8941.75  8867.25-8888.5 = 0.41 angstrom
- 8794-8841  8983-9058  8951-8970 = -0.39 angstrom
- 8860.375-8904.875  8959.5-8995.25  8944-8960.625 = -0.21 angstrom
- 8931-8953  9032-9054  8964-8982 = 0.07 angstrom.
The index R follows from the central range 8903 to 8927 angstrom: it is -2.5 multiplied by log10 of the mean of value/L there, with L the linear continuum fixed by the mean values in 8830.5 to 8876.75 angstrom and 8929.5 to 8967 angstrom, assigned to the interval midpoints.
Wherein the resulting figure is 0.01 mag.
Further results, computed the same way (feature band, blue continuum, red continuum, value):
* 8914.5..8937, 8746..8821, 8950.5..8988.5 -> 0.01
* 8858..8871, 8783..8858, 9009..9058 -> 0.02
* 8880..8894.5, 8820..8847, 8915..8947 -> 0.01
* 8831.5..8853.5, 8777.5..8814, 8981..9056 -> -0.03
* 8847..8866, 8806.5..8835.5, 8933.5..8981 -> -0.03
